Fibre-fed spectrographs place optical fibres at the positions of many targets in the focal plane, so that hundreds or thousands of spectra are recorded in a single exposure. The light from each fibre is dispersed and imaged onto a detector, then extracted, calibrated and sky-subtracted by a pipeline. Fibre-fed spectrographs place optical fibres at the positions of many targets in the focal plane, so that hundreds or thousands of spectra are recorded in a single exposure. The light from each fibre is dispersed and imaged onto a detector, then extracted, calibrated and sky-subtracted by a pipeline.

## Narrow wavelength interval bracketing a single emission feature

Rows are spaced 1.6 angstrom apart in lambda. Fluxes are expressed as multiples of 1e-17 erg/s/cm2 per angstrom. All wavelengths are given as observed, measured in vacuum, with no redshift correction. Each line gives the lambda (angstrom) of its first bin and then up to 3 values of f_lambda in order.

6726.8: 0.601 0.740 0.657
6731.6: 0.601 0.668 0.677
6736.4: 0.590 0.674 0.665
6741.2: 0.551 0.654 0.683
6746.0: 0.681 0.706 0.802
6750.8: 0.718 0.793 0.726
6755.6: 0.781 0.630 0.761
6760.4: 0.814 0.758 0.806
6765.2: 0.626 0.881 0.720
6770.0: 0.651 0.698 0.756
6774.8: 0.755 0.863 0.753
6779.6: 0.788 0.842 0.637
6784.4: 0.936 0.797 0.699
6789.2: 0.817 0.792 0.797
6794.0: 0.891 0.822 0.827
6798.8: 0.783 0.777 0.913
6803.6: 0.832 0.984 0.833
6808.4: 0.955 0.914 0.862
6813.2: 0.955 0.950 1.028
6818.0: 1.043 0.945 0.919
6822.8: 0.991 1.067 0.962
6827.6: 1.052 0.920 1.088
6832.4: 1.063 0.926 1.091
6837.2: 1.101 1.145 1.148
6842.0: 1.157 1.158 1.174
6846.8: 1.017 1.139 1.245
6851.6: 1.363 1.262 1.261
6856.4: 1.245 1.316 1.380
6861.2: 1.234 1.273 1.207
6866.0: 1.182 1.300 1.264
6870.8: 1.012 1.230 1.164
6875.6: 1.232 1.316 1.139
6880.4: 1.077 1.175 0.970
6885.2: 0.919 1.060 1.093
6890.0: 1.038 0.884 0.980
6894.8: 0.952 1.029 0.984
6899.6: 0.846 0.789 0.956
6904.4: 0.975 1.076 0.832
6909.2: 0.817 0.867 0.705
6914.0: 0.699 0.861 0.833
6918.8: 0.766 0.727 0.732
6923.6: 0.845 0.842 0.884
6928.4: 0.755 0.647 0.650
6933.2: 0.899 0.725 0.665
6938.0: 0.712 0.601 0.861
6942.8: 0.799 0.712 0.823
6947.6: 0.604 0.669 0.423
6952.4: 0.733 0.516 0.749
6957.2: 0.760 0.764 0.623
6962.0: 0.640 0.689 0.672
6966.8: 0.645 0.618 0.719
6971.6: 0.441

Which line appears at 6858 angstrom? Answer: C III] 1909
